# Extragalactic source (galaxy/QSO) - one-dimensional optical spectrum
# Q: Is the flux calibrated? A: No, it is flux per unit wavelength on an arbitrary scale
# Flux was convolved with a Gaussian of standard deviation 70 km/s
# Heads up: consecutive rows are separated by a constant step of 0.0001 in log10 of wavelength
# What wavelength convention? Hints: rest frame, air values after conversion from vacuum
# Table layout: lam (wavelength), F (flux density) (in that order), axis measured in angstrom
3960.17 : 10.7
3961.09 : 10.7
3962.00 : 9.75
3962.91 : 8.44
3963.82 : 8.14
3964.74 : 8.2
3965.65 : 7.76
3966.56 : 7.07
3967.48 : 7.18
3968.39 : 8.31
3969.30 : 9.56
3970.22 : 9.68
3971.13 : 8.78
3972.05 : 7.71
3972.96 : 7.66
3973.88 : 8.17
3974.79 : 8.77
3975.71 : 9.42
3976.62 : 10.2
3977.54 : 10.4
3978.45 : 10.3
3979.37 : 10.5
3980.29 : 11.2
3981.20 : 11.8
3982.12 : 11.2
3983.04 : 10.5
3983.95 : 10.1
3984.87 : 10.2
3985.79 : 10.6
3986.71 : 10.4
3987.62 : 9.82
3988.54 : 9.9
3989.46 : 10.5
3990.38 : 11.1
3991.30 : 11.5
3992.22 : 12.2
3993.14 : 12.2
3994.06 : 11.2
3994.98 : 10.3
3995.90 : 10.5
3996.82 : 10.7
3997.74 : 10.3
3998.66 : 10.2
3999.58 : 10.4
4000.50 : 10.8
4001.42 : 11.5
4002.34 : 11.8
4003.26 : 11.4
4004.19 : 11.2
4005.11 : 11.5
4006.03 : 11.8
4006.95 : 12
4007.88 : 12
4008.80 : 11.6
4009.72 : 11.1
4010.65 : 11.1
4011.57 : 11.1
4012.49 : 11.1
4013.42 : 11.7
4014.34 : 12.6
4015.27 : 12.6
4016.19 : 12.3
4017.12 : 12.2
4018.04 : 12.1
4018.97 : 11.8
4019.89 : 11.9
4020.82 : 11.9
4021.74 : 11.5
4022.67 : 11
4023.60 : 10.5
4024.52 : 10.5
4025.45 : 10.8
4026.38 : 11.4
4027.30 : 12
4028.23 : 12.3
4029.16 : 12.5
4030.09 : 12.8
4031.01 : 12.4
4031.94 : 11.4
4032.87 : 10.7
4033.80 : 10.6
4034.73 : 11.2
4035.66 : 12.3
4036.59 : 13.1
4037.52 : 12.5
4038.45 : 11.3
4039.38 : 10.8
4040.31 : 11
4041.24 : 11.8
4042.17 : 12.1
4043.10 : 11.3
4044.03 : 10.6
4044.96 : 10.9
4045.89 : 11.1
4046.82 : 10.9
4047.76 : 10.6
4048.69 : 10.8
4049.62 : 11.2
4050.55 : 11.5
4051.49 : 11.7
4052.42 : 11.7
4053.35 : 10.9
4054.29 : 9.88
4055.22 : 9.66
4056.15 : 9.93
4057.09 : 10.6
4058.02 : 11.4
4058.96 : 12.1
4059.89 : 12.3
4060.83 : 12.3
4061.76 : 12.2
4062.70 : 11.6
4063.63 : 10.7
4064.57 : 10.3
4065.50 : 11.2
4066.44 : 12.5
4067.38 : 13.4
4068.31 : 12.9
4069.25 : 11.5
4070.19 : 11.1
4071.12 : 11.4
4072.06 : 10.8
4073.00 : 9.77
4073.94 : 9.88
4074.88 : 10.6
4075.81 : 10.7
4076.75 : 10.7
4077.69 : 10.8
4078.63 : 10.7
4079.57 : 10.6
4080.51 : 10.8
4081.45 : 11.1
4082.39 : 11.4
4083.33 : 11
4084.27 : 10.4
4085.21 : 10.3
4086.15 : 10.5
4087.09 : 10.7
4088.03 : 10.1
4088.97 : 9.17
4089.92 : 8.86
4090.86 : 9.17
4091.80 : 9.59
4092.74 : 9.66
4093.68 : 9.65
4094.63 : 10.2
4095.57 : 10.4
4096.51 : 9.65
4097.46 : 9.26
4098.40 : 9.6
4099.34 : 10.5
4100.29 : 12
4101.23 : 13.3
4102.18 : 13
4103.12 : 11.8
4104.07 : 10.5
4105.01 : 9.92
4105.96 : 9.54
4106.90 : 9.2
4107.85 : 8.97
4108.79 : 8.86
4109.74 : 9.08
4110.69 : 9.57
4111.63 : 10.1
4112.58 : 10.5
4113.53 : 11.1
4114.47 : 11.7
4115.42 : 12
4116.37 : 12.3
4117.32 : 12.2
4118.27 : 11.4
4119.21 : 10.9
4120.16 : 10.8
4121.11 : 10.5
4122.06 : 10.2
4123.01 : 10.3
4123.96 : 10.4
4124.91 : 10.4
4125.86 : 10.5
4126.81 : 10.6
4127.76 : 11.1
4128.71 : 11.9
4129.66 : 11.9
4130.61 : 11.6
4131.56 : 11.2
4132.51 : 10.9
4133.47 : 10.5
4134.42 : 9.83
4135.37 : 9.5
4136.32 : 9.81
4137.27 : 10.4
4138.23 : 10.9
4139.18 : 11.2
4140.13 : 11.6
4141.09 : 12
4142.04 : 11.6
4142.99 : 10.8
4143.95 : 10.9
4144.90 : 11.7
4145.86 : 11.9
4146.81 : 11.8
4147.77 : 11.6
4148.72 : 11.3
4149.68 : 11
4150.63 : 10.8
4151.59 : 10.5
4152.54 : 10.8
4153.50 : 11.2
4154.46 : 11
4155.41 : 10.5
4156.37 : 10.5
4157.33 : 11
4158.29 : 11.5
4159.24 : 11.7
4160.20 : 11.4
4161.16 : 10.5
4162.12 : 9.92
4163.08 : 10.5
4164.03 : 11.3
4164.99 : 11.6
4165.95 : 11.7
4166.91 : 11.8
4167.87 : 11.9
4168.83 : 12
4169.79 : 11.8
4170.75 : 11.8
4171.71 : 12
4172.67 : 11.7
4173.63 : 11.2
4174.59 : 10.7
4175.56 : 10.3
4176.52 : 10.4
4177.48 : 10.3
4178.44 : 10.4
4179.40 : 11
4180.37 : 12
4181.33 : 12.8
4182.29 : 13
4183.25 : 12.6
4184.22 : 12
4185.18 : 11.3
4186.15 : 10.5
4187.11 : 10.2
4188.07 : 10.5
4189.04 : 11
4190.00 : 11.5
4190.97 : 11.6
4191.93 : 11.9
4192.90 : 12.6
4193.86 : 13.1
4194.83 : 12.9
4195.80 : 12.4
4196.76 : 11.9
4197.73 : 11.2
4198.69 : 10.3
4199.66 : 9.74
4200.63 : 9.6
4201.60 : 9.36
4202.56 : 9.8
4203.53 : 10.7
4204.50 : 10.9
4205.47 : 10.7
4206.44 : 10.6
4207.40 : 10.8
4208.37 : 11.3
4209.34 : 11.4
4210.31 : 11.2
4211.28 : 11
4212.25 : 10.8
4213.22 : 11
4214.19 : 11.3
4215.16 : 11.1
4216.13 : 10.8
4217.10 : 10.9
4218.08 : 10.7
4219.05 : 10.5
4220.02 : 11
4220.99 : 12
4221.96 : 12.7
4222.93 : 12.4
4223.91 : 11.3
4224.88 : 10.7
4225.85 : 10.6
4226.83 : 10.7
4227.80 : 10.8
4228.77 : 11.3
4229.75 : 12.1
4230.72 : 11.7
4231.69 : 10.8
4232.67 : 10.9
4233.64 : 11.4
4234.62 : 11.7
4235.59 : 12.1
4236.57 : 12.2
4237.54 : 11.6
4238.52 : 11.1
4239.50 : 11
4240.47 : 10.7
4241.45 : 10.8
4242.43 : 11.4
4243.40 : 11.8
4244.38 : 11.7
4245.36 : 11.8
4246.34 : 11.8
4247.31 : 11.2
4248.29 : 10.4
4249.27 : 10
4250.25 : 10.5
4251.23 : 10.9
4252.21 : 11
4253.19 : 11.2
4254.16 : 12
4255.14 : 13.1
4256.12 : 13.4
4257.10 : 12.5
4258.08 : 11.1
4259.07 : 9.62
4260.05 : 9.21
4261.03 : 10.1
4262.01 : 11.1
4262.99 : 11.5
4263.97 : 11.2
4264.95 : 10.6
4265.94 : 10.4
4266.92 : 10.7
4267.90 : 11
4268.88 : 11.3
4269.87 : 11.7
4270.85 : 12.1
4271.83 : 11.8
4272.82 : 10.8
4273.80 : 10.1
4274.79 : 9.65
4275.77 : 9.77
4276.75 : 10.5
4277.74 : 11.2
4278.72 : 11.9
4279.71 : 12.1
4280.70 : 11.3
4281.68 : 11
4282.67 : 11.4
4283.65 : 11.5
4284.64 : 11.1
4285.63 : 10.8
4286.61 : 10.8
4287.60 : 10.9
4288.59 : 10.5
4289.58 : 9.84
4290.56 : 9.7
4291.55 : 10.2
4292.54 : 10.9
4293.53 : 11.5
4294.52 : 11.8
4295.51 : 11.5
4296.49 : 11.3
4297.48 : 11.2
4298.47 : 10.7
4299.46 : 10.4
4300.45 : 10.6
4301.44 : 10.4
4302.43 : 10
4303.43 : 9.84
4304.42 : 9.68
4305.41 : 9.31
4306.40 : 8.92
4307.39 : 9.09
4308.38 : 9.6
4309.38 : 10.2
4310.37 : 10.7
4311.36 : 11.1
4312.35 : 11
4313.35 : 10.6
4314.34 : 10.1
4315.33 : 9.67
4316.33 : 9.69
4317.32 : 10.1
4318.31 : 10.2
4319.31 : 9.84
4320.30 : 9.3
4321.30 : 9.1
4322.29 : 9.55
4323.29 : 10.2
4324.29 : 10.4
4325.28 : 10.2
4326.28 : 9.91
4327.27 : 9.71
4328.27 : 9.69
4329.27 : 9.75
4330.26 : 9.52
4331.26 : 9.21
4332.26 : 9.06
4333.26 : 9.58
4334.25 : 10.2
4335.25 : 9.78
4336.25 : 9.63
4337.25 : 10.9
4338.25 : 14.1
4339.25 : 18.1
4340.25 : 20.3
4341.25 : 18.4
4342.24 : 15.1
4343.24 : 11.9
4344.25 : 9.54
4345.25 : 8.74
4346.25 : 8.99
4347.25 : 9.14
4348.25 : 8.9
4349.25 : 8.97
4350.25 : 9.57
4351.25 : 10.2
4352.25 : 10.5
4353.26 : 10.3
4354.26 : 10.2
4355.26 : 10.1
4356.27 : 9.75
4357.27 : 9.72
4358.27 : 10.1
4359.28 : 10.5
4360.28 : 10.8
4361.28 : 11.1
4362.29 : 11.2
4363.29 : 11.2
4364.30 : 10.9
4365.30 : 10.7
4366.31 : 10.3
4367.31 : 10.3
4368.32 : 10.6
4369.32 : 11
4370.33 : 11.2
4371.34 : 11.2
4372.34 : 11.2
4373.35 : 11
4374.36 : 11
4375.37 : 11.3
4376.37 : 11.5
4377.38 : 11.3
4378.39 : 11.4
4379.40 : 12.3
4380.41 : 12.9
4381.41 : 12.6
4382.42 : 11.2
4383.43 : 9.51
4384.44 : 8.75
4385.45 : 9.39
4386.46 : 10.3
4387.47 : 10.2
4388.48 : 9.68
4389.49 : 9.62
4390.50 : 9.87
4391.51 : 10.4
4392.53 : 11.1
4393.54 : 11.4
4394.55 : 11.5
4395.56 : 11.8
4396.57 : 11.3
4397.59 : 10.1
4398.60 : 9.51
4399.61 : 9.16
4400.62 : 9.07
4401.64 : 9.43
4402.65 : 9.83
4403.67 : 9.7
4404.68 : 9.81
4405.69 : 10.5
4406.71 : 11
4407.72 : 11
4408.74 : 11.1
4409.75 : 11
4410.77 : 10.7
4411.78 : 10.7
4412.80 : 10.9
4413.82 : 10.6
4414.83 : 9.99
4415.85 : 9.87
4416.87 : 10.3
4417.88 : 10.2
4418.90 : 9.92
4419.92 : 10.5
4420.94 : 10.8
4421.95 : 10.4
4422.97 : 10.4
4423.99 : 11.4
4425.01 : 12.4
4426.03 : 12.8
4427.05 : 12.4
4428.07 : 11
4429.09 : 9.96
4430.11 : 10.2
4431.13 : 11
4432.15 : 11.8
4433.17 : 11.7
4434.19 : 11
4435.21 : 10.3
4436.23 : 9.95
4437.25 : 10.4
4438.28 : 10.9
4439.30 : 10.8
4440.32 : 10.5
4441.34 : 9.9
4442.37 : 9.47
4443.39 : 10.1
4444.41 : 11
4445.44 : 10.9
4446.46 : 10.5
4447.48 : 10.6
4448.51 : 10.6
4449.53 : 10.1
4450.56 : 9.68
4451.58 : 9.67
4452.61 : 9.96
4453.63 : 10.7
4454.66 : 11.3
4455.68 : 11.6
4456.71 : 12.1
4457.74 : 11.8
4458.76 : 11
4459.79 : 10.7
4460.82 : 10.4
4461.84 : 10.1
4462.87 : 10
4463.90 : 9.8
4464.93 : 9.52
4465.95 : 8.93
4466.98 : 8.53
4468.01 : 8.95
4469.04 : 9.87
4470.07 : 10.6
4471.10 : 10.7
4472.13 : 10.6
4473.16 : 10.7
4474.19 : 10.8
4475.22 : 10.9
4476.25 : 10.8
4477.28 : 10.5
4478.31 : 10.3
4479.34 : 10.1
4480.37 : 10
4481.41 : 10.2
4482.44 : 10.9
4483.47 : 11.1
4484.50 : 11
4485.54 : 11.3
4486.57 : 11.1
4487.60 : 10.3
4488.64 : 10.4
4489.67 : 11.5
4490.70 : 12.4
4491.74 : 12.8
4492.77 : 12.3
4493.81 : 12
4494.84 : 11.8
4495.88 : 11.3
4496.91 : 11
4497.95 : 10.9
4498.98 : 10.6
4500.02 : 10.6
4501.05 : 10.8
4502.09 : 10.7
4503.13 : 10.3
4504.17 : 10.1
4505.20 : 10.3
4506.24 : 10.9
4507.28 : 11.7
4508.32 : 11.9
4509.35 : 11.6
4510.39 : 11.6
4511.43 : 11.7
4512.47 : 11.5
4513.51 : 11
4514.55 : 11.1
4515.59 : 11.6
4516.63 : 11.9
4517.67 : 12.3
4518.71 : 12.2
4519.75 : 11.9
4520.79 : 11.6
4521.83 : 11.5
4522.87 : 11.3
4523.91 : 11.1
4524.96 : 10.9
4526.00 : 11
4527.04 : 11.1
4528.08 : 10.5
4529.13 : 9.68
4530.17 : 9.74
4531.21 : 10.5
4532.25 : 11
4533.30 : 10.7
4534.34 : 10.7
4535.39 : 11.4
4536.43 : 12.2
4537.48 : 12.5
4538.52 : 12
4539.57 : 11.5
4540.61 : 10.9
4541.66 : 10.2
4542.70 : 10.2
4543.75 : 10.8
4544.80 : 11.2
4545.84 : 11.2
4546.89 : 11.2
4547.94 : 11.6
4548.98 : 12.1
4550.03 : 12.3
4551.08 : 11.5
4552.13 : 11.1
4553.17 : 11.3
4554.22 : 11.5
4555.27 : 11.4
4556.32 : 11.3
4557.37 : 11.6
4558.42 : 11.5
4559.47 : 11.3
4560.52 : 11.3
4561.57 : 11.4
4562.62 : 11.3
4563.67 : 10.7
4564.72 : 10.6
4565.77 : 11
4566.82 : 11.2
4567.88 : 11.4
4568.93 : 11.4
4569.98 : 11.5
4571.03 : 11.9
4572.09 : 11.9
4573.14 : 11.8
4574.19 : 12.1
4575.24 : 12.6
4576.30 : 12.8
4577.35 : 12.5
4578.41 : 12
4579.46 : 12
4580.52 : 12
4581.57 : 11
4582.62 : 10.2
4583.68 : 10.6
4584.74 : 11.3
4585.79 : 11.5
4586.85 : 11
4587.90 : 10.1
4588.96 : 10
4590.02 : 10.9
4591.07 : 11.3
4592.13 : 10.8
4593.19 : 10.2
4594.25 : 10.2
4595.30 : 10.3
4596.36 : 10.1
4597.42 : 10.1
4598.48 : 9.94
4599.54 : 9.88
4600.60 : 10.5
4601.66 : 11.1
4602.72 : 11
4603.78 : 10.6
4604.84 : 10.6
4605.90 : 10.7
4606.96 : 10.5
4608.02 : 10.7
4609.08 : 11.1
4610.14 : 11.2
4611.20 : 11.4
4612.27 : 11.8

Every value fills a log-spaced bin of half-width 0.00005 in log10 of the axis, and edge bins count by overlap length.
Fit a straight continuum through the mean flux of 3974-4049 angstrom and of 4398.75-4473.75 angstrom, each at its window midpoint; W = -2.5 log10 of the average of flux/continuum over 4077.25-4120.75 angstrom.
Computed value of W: 0.056 mag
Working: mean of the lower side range 11.2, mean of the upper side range 10.5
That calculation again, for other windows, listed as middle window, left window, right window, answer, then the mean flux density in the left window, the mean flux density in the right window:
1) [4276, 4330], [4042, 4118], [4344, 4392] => 0.01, 10.8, 10.4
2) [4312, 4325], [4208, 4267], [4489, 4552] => 0.13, 11.2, 11.3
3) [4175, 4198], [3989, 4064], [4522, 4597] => -0.02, 11.4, 11.2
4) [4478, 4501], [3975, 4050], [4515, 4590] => 0.02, 11.2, 11.3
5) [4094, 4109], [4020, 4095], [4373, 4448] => 0.06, 11.1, 10.7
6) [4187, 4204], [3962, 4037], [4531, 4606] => -0.03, 10.7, 11.2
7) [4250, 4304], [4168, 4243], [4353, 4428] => 0.01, 11.3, 10.7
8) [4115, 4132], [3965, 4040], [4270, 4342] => -0.03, 10.9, 10.8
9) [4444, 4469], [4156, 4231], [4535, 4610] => 0.09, 11.2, 11.2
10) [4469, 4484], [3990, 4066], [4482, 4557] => 0.07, 11.4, 11.2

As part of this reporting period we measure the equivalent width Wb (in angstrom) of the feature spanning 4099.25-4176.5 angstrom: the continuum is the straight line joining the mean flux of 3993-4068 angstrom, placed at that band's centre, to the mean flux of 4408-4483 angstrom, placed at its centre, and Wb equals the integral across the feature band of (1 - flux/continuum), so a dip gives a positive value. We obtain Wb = 1.4 angstrom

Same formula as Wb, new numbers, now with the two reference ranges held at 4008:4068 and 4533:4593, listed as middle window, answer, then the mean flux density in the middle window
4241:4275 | 0.9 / 11.1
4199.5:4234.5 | 1.4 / 11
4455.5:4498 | 2.4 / 10.7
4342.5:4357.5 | 2.0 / 9.85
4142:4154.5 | 0.3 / 11.2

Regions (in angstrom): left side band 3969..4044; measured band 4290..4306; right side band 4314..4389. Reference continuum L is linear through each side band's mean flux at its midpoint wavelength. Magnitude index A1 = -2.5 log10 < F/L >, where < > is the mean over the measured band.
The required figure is 0.02 mag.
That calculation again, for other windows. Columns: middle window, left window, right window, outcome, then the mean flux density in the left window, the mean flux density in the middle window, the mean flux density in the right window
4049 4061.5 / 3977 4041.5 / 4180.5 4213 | 0.011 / 11.3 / 11.2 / 11.3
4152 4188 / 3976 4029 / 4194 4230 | -0.017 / 11.2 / 11.3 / 11.1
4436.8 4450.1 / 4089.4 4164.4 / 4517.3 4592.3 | 0.072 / 10.7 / 10.4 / 11.3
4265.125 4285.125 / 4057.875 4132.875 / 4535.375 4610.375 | -0.012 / 10.8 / 11.1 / 11.2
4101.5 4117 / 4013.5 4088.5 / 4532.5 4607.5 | 0.073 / 11.3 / 10.6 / 11.2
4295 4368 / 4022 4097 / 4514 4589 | 0.063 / 11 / 10.6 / 11.3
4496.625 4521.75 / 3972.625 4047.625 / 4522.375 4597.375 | -0.006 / 11.1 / 11.2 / 11.2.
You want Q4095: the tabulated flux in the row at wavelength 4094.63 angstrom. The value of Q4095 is 10.2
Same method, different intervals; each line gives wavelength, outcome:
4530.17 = 9.74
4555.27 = 11.4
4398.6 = 9.51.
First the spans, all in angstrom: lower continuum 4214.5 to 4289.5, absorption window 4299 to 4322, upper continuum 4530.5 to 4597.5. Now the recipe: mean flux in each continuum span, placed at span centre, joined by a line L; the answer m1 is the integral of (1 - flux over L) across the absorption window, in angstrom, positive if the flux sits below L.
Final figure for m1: 2.5 angstrom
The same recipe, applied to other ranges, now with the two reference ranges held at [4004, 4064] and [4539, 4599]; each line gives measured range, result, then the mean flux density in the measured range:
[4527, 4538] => 0.31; 10.9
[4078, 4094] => 1.71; 10.2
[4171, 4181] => 0.32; 11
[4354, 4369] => 1.06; 10.5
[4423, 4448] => 0.91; 10.9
